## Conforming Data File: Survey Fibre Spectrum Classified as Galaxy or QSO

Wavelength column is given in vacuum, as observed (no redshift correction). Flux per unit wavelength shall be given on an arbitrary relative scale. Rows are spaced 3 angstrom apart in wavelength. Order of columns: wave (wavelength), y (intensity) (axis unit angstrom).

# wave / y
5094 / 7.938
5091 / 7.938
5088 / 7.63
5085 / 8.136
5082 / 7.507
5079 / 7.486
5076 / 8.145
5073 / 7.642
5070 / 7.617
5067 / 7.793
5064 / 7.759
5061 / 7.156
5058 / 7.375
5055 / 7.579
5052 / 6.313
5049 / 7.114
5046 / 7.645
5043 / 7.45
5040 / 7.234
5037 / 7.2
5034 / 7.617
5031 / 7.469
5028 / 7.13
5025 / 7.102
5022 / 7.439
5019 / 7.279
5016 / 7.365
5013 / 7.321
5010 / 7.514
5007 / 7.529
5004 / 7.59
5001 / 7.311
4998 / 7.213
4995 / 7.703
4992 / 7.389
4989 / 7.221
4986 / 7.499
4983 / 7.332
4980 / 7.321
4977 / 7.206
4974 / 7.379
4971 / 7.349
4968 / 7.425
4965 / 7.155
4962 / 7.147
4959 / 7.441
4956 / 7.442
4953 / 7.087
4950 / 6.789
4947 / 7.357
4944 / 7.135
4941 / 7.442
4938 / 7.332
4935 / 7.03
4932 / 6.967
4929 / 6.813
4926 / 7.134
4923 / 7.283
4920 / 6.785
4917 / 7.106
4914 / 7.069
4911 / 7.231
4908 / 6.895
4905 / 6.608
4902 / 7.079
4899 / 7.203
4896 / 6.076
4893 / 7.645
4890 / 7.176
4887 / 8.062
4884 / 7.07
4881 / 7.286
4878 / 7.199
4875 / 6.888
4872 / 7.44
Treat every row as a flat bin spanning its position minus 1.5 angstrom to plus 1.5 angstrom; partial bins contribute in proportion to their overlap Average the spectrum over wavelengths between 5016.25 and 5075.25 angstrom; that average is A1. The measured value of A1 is 7.37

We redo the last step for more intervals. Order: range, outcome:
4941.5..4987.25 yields 7.27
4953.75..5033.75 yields 7.36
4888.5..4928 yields 7.02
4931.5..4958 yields 7.19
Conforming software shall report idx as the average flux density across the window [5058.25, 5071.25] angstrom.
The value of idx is 7.56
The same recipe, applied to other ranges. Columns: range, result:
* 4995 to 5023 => 7.41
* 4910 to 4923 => 7.07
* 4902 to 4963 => 7.1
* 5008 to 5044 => 7.34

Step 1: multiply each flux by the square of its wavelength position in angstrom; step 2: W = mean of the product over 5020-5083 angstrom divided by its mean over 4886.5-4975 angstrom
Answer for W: 1.09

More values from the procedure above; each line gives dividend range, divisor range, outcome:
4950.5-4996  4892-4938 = 1.07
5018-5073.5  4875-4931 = 1.10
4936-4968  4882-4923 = 1.04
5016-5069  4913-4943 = 1.08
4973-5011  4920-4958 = 1.06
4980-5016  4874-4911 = 1.09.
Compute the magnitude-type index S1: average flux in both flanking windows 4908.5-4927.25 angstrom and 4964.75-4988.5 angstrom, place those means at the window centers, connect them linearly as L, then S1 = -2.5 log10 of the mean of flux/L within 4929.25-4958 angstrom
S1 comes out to 0.01 mag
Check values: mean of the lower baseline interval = 7.09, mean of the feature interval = 7.16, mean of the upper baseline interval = 7.34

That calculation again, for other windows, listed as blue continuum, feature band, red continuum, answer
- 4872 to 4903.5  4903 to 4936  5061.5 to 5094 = 0.043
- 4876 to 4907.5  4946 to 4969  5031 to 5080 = 0.005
